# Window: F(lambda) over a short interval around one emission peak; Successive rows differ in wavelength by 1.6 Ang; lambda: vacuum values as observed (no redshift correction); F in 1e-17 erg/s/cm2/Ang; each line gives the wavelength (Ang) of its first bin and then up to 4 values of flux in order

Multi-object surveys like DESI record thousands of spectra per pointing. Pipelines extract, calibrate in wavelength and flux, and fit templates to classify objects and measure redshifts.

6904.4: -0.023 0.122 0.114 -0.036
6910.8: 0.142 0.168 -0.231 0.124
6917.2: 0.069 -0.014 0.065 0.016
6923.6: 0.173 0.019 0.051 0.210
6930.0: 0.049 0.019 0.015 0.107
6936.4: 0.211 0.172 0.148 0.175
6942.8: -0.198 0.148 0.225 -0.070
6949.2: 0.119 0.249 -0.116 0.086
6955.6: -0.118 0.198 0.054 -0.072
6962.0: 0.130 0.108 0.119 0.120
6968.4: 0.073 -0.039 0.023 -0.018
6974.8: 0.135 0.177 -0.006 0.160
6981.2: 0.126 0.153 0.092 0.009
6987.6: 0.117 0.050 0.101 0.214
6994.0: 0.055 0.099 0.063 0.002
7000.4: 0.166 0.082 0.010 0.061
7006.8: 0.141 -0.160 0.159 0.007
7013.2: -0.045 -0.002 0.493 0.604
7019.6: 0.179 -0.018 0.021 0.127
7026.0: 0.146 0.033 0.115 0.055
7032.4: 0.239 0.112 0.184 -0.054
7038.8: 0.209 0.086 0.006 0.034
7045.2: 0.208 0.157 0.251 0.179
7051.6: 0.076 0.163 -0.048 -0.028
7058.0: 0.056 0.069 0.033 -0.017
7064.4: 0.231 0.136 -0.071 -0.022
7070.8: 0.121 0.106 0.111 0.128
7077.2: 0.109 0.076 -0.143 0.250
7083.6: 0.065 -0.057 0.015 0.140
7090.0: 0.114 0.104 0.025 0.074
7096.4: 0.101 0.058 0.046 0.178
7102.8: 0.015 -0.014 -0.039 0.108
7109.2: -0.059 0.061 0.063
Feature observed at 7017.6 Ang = Halpha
